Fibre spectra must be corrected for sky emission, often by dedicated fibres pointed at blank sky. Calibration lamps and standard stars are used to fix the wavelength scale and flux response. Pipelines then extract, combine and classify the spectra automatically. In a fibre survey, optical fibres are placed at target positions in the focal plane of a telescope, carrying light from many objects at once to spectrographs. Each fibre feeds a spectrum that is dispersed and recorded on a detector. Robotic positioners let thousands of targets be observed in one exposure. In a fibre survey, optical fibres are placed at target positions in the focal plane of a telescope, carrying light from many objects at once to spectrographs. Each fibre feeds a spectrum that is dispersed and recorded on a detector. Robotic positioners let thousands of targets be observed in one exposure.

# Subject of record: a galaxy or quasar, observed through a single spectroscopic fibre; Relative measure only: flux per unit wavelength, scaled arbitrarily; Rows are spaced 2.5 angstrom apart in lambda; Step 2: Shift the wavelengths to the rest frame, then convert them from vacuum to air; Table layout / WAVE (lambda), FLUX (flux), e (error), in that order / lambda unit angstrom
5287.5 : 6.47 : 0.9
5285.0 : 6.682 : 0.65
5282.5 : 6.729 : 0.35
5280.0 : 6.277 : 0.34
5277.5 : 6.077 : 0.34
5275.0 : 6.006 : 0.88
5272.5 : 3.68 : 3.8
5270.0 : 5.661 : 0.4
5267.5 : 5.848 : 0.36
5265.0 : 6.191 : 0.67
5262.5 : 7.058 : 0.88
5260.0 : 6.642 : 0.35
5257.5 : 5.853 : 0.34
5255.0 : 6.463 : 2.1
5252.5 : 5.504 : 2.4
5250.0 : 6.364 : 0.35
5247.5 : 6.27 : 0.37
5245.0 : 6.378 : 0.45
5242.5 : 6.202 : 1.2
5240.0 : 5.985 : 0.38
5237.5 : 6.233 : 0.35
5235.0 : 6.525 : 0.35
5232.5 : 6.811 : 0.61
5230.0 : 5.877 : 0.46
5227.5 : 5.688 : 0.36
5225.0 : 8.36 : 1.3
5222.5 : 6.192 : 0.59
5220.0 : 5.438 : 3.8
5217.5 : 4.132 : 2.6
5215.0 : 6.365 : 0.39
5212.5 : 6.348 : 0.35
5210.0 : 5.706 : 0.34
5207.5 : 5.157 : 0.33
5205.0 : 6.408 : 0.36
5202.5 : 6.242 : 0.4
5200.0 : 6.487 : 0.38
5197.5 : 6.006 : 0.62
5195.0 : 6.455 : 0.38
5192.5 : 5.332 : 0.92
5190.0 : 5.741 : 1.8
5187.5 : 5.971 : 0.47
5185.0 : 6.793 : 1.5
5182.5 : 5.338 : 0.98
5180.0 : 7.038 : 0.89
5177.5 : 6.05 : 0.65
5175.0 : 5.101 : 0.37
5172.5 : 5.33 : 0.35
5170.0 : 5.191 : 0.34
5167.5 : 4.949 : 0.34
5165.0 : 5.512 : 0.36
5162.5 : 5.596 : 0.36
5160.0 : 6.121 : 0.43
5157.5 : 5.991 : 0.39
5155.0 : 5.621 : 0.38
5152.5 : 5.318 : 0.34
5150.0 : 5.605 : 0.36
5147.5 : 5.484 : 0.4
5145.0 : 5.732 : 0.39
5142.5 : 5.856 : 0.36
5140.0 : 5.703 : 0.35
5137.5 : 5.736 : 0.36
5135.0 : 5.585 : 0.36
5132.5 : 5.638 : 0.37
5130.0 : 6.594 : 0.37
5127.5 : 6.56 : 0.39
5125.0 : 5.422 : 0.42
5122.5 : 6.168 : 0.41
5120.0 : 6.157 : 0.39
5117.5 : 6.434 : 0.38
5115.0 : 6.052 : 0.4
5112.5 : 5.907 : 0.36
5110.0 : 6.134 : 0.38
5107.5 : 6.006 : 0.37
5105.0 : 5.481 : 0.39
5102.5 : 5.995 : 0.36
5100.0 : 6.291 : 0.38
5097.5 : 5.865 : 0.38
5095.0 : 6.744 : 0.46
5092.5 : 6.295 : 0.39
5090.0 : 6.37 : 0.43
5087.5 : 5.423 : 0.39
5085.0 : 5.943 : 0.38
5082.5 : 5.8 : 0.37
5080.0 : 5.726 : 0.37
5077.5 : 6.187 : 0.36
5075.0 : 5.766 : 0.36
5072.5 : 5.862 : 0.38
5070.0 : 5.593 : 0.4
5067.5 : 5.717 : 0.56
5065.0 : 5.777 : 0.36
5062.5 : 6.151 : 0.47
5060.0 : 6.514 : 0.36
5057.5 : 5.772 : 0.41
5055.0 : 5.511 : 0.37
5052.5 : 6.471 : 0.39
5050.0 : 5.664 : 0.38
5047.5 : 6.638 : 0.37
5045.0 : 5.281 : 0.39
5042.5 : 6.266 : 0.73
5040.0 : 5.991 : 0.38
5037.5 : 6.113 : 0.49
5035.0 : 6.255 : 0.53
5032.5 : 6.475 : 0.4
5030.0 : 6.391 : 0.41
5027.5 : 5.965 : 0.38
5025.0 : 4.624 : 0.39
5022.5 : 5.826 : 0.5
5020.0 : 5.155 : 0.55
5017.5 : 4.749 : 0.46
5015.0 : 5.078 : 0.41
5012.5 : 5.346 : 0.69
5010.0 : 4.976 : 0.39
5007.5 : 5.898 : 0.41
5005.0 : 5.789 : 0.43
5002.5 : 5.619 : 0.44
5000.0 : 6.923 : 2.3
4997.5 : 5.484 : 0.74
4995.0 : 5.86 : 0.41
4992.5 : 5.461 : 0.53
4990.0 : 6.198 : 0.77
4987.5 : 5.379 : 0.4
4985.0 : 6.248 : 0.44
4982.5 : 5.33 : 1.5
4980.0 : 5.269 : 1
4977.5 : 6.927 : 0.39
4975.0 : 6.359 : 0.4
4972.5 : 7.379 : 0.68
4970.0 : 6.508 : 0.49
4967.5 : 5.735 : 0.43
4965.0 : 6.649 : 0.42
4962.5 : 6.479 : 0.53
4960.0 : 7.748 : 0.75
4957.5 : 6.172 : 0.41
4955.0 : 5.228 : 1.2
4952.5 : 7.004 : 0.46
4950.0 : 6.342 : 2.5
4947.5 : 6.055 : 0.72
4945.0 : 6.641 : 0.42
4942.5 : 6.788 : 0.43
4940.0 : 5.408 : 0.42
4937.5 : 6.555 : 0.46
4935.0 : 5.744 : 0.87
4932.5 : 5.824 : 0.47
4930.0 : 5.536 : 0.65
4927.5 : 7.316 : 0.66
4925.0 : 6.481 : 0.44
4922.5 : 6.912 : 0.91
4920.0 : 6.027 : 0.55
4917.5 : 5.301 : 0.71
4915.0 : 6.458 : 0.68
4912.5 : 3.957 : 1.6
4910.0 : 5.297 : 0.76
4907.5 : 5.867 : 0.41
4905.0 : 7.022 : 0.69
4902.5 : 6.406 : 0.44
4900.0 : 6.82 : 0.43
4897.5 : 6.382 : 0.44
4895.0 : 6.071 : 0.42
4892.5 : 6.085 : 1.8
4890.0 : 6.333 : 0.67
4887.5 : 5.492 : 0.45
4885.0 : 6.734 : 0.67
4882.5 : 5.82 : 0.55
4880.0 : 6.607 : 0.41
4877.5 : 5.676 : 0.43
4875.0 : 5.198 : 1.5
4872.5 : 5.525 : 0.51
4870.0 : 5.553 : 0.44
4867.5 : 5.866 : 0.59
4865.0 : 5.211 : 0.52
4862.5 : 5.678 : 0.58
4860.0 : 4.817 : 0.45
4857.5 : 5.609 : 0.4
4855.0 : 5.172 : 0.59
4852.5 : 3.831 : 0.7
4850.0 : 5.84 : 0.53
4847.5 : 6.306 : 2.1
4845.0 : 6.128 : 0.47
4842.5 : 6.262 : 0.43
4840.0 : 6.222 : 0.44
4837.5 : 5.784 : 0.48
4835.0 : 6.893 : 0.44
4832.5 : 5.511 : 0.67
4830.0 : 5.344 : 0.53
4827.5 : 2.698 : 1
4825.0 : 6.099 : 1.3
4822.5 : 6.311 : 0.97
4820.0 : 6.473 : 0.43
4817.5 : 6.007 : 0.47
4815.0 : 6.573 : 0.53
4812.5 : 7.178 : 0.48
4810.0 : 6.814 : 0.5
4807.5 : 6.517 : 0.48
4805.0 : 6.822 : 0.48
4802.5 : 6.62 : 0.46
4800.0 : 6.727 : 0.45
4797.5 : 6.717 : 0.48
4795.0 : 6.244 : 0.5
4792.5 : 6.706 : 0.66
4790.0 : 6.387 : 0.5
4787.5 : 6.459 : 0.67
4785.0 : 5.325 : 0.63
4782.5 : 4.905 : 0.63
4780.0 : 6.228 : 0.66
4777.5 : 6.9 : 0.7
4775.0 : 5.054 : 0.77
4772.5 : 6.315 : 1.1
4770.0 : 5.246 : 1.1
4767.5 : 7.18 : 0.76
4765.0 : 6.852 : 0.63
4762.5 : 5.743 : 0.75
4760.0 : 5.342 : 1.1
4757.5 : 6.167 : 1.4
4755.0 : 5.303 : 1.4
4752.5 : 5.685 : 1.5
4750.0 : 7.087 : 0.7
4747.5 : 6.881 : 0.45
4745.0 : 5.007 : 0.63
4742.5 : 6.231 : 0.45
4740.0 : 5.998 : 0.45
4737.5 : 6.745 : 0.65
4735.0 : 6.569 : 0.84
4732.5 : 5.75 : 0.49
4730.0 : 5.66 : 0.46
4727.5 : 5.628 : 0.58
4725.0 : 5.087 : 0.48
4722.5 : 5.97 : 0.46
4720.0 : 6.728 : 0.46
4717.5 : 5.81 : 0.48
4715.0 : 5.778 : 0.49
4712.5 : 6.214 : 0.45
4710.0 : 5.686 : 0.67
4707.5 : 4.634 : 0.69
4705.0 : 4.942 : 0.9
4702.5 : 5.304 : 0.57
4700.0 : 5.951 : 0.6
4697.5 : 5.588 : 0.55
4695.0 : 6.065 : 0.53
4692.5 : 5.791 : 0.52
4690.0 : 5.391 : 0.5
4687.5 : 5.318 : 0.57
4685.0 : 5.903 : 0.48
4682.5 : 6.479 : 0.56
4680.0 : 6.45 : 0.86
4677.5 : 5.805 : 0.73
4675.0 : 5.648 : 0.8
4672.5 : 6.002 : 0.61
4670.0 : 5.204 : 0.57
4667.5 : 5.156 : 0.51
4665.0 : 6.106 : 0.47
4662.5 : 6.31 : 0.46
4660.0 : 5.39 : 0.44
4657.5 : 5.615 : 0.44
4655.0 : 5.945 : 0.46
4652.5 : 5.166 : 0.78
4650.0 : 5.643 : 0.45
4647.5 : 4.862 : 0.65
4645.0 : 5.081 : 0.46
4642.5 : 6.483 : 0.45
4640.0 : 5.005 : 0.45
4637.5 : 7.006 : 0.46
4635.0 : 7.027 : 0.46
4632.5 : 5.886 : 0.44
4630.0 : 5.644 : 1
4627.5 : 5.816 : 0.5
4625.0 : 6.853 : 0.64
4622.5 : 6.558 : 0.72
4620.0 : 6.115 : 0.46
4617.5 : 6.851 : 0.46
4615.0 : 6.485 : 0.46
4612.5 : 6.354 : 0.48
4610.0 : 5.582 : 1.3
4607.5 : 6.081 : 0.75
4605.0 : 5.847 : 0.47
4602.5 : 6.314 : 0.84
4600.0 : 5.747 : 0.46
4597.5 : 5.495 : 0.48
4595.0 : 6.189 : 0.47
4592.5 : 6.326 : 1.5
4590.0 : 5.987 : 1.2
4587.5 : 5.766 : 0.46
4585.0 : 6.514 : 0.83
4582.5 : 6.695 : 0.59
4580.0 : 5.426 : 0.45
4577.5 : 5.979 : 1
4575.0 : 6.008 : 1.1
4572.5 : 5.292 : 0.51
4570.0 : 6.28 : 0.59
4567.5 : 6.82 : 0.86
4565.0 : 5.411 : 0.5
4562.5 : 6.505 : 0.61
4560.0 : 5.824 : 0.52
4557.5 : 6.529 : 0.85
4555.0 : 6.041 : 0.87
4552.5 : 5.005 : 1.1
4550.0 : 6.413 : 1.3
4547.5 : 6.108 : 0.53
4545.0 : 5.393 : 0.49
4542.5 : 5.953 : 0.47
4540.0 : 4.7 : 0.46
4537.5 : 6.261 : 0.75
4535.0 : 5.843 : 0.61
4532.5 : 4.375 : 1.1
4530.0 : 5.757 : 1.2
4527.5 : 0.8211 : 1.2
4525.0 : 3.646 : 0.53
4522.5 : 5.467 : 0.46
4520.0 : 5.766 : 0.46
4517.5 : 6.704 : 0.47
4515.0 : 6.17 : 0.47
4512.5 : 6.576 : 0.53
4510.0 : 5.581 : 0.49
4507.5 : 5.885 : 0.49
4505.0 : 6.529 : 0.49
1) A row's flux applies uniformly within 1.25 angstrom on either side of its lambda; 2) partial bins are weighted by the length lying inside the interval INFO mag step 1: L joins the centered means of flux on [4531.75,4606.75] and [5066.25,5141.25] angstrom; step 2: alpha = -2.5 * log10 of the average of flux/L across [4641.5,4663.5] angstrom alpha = 0.06 mag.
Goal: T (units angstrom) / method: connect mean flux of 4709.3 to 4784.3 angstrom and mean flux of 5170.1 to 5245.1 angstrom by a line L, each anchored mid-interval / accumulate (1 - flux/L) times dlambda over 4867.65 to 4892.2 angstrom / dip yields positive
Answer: 0.5 angstrom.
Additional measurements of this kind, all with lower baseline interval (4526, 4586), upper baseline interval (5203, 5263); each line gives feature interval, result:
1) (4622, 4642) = -1.8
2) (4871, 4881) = 0.3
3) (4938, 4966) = -2.2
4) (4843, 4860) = 1.2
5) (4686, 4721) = 0.7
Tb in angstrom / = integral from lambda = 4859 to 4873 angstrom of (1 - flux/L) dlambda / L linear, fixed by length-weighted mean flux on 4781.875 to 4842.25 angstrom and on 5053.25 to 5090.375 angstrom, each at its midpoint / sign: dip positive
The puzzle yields 1.5 angstrom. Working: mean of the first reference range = 6.15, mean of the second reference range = 5.87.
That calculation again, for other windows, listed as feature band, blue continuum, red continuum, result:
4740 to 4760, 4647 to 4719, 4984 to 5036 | -1.2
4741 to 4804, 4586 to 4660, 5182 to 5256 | -1.3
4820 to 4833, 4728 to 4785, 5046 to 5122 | 1.6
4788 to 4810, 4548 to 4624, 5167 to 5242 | -2.0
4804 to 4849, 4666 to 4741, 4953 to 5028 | -2.2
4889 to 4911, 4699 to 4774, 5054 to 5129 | -1.2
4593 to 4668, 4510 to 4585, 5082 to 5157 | -3.5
